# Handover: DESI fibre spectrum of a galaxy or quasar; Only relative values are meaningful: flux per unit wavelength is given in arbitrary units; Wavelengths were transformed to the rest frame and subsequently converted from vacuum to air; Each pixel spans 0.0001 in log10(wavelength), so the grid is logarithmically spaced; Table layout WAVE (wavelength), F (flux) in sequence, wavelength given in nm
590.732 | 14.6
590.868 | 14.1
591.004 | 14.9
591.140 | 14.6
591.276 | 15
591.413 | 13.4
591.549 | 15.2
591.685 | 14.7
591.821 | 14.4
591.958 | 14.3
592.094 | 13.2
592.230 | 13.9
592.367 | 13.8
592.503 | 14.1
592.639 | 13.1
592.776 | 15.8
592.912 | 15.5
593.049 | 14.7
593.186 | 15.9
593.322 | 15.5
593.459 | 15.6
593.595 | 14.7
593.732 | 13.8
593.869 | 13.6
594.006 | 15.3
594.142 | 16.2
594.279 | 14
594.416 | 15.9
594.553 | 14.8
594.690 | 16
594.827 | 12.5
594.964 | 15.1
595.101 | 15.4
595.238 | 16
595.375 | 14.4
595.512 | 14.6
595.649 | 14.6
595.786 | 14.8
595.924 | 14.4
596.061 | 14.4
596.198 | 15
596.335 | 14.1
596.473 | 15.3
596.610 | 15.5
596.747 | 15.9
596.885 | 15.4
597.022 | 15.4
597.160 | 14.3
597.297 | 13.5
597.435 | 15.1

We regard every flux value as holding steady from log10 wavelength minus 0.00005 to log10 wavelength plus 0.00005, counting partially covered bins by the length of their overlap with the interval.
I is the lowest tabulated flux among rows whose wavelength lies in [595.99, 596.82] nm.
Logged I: 14.1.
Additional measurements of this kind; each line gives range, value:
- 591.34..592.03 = 13.4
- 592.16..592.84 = 13.1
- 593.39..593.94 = 13.6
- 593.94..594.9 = 12.5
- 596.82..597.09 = 15.4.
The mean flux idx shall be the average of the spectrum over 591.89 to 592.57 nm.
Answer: 13.9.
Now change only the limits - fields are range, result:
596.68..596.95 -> 15.6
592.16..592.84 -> 14.1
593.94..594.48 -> 15.4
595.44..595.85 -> 14.7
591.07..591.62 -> 14.5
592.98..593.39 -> 15.4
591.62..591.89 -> 14.5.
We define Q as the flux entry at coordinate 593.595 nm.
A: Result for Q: 14.7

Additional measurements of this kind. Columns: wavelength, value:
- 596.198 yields 15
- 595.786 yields 14.8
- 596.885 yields 15.4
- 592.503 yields 14.1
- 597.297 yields 13.5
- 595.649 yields 14.6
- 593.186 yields 15.9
